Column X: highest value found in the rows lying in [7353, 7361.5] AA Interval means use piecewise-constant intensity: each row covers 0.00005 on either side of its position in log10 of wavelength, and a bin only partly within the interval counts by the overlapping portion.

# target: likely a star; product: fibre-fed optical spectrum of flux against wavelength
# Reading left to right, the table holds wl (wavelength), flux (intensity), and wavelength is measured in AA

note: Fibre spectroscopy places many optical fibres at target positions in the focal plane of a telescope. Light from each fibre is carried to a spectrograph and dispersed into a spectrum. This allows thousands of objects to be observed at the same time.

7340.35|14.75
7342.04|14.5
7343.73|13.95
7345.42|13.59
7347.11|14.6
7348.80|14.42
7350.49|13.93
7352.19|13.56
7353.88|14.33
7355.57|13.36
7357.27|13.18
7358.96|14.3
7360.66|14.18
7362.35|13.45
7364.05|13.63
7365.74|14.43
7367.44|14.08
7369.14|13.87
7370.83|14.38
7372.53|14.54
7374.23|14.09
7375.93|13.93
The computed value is 14.33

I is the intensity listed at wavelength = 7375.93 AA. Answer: 13.93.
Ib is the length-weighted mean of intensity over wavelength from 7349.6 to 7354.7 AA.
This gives 13.9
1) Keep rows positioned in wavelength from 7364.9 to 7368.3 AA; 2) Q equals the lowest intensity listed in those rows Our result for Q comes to 14.08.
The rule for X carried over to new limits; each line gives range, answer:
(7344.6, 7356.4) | 14.6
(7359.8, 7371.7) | 14.43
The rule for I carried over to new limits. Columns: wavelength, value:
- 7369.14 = 13.87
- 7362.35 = 13.45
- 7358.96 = 14.3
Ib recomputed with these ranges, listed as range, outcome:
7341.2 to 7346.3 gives 14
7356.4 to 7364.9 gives 13.7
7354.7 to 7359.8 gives 13.6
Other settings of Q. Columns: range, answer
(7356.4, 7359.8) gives 13.18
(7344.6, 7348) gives 13.59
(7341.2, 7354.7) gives 13.56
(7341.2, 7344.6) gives 13.95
